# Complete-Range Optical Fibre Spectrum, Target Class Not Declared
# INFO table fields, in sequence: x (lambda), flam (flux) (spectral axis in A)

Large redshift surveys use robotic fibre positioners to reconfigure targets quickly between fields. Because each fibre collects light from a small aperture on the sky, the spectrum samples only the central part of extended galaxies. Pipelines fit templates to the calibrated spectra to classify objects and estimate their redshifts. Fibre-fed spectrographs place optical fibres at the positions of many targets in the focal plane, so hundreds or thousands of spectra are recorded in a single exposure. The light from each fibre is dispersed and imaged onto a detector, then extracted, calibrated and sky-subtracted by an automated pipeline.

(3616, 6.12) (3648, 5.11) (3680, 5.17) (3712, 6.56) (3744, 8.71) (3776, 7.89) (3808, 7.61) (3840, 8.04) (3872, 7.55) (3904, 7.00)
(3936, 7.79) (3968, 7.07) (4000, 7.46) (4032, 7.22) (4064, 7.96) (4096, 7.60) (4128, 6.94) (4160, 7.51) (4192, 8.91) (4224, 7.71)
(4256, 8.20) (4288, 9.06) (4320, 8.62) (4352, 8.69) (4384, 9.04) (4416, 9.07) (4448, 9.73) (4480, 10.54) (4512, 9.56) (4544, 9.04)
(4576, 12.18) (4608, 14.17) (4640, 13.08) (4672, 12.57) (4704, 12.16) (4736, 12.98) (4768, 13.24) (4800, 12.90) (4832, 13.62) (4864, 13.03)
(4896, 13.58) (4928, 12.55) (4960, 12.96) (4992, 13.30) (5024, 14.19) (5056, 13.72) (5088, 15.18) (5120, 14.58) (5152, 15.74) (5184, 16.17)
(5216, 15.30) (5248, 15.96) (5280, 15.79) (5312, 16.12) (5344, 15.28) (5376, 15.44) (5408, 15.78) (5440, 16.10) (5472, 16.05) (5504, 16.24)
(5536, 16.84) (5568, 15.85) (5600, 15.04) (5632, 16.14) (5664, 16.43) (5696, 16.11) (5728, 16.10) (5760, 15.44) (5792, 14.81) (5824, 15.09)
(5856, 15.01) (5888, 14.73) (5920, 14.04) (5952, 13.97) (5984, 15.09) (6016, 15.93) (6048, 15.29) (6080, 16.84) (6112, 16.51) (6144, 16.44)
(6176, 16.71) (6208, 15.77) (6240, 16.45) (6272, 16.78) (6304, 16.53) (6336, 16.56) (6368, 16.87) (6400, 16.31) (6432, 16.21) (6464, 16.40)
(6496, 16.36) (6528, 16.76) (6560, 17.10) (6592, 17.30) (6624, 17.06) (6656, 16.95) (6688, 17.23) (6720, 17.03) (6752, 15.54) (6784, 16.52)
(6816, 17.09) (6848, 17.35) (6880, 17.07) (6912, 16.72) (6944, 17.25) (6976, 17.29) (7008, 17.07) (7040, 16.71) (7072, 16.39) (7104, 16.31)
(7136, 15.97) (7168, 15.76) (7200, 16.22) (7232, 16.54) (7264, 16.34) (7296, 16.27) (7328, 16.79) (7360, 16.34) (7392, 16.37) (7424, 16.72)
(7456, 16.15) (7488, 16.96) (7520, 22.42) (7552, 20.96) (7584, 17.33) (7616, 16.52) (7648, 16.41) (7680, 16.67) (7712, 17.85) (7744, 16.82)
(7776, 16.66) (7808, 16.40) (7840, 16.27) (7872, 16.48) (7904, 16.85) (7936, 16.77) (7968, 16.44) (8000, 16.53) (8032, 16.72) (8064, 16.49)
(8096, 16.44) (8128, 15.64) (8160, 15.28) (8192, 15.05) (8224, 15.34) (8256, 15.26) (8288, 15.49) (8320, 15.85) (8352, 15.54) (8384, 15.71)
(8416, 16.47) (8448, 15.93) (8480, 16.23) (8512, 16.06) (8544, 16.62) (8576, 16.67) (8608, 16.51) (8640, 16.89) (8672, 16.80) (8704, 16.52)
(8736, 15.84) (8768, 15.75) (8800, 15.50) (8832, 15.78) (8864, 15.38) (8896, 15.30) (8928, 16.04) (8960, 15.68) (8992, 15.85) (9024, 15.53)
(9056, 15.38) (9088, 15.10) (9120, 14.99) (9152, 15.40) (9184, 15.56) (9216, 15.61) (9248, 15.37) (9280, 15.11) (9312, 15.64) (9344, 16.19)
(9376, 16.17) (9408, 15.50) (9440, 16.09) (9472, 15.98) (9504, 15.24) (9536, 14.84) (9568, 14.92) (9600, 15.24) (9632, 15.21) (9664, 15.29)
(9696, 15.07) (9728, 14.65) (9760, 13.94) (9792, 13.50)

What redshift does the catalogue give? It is 0.147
